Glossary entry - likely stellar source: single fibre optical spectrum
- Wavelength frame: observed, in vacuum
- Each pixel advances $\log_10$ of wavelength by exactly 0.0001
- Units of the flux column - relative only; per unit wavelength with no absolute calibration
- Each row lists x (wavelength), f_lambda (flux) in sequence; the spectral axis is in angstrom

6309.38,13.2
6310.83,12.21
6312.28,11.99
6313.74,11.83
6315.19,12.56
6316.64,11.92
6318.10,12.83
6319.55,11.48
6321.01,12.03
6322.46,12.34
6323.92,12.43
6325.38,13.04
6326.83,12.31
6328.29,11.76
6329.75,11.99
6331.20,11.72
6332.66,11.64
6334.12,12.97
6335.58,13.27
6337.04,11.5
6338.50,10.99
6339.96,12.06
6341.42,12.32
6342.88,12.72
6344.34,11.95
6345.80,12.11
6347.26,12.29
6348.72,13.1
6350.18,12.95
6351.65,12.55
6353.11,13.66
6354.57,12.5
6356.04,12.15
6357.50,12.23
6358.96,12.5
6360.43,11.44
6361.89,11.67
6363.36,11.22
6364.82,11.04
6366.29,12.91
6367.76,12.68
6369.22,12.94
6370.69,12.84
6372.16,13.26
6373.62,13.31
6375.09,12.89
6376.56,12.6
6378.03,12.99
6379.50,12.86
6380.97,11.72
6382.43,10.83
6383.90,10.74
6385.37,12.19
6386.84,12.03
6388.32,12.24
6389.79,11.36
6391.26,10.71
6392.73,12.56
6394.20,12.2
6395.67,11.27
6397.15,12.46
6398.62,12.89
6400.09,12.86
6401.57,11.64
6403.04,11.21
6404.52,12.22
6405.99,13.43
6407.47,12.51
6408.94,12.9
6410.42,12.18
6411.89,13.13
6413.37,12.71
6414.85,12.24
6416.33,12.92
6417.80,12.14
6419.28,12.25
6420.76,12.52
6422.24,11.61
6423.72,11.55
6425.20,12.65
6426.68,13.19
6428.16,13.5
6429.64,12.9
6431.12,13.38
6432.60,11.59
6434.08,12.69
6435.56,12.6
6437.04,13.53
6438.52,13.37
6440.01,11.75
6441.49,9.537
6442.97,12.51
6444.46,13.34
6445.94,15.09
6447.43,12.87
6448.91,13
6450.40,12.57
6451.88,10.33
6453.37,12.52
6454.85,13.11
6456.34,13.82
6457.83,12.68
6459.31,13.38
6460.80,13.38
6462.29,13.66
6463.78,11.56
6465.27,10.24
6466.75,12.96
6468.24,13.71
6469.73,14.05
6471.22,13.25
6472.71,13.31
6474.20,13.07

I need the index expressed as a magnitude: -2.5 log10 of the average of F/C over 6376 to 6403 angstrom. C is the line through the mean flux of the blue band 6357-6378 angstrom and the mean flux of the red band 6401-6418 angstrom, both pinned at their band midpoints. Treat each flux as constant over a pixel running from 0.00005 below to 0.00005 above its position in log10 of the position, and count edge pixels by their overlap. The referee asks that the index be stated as 0.04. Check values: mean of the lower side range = 12.4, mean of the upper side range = 12.5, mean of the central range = 12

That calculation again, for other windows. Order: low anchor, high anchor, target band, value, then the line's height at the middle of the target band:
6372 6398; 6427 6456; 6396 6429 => -0.01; 12.4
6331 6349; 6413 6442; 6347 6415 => 0.00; 12.3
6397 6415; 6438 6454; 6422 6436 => -0.01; 12.5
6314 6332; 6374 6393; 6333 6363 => -0.02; 12.1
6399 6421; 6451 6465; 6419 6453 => 0.00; 12.6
